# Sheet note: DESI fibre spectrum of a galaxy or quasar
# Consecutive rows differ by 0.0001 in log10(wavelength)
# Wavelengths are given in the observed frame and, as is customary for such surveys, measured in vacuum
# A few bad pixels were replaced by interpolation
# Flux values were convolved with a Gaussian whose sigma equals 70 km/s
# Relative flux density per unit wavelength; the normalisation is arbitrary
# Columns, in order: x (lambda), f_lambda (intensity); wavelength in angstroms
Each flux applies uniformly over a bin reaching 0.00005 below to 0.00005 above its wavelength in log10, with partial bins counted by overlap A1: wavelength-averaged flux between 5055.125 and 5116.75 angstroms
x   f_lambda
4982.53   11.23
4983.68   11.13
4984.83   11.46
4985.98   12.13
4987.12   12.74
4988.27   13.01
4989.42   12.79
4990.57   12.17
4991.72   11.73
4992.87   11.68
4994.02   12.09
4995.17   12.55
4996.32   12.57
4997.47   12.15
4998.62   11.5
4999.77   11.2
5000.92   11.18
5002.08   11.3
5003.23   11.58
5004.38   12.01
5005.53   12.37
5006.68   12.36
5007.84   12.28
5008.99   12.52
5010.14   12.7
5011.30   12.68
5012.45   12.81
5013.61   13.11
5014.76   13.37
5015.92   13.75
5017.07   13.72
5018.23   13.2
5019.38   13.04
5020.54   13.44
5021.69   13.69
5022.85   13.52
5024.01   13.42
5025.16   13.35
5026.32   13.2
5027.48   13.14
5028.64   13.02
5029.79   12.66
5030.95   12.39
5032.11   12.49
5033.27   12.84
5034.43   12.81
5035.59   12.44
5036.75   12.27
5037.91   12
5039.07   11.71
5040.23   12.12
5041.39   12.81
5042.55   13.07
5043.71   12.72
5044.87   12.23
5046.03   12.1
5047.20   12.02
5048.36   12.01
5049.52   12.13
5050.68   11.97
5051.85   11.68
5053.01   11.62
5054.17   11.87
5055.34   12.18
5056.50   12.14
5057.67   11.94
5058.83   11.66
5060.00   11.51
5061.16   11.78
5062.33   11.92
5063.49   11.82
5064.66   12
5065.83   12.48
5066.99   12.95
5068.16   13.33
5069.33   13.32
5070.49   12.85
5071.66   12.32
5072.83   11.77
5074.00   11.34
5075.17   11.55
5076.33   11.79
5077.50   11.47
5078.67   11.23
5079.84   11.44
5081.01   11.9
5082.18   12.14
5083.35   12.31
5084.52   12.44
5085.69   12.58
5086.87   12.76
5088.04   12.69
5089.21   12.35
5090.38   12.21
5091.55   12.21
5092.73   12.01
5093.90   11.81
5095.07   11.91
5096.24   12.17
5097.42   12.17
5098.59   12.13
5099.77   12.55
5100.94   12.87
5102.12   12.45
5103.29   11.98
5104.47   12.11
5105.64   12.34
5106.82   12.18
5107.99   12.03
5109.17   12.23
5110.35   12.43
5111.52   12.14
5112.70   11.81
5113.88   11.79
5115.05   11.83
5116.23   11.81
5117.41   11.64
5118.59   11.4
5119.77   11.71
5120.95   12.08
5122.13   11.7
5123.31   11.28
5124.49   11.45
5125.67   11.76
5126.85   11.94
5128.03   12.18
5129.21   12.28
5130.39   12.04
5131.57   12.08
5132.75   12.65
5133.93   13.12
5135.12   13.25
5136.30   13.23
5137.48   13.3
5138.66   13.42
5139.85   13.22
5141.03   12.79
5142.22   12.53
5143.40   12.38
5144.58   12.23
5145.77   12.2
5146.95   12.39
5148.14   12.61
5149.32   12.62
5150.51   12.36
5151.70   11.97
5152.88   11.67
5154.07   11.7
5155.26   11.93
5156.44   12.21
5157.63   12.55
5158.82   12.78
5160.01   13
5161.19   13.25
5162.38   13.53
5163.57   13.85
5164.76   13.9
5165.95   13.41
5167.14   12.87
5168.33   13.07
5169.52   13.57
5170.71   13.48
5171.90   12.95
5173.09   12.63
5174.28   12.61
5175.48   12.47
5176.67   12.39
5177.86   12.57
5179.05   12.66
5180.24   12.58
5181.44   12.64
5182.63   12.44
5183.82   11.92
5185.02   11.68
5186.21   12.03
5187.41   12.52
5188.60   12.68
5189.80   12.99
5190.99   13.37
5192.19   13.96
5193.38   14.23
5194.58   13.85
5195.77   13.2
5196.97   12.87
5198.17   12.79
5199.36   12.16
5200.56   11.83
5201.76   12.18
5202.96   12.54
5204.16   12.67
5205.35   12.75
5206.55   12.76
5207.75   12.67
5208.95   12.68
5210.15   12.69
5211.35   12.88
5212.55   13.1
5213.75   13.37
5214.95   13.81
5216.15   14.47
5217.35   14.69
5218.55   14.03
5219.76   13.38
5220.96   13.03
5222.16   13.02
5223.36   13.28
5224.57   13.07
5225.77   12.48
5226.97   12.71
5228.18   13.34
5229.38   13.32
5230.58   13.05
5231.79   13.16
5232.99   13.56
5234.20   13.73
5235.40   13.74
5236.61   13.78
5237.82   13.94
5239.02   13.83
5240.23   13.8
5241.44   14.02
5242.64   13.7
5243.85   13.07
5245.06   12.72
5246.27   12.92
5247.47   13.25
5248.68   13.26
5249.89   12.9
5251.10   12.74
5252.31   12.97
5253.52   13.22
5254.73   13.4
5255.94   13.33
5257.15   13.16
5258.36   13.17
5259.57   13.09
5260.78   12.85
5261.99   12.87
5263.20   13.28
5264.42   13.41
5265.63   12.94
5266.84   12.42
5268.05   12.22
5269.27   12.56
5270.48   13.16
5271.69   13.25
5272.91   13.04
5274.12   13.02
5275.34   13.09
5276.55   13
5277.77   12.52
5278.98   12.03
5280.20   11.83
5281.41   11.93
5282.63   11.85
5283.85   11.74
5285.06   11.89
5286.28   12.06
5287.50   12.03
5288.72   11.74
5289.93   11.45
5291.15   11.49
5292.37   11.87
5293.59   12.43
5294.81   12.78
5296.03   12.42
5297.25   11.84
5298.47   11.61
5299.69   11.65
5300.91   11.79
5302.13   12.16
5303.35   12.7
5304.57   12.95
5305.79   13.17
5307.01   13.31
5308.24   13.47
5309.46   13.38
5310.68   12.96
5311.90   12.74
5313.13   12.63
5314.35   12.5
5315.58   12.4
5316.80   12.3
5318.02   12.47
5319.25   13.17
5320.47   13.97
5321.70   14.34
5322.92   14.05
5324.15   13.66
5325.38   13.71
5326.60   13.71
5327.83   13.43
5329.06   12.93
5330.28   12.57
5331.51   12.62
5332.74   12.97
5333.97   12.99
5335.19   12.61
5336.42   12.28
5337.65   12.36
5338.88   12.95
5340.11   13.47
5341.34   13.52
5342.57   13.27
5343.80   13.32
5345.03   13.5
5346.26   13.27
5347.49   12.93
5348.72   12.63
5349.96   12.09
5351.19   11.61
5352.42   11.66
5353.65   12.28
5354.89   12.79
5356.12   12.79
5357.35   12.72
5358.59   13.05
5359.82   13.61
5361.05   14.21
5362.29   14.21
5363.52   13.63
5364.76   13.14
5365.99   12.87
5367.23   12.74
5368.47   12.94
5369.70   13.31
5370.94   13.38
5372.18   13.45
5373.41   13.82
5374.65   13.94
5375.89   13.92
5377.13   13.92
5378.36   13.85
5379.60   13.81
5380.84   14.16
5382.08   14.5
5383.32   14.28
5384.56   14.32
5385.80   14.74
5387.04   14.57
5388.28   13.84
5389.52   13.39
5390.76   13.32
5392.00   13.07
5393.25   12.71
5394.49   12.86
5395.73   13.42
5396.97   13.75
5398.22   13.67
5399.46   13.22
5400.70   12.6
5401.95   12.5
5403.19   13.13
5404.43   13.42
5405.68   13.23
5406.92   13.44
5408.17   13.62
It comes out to 12.1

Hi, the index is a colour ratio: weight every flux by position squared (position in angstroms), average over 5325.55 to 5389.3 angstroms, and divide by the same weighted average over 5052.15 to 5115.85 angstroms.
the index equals 1.22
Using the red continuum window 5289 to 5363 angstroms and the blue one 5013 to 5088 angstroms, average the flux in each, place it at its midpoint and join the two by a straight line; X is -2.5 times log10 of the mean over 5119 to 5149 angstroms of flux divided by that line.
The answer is 0.01 mag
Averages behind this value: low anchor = 12.4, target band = 12.4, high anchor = 12.8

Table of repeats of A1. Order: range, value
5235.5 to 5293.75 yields 12.8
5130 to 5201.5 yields 12.8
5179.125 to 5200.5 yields 12.8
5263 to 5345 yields 12.7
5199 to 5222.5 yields 13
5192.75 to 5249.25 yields 13.2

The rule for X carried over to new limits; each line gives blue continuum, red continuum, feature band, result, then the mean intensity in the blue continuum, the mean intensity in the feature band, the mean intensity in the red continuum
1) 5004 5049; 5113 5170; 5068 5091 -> 0.04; 12.8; 12.2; 12.5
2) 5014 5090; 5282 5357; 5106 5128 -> 0.06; 12.4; 11.9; 12.7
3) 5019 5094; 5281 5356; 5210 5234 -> -0.07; 12.3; 13.3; 12.7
